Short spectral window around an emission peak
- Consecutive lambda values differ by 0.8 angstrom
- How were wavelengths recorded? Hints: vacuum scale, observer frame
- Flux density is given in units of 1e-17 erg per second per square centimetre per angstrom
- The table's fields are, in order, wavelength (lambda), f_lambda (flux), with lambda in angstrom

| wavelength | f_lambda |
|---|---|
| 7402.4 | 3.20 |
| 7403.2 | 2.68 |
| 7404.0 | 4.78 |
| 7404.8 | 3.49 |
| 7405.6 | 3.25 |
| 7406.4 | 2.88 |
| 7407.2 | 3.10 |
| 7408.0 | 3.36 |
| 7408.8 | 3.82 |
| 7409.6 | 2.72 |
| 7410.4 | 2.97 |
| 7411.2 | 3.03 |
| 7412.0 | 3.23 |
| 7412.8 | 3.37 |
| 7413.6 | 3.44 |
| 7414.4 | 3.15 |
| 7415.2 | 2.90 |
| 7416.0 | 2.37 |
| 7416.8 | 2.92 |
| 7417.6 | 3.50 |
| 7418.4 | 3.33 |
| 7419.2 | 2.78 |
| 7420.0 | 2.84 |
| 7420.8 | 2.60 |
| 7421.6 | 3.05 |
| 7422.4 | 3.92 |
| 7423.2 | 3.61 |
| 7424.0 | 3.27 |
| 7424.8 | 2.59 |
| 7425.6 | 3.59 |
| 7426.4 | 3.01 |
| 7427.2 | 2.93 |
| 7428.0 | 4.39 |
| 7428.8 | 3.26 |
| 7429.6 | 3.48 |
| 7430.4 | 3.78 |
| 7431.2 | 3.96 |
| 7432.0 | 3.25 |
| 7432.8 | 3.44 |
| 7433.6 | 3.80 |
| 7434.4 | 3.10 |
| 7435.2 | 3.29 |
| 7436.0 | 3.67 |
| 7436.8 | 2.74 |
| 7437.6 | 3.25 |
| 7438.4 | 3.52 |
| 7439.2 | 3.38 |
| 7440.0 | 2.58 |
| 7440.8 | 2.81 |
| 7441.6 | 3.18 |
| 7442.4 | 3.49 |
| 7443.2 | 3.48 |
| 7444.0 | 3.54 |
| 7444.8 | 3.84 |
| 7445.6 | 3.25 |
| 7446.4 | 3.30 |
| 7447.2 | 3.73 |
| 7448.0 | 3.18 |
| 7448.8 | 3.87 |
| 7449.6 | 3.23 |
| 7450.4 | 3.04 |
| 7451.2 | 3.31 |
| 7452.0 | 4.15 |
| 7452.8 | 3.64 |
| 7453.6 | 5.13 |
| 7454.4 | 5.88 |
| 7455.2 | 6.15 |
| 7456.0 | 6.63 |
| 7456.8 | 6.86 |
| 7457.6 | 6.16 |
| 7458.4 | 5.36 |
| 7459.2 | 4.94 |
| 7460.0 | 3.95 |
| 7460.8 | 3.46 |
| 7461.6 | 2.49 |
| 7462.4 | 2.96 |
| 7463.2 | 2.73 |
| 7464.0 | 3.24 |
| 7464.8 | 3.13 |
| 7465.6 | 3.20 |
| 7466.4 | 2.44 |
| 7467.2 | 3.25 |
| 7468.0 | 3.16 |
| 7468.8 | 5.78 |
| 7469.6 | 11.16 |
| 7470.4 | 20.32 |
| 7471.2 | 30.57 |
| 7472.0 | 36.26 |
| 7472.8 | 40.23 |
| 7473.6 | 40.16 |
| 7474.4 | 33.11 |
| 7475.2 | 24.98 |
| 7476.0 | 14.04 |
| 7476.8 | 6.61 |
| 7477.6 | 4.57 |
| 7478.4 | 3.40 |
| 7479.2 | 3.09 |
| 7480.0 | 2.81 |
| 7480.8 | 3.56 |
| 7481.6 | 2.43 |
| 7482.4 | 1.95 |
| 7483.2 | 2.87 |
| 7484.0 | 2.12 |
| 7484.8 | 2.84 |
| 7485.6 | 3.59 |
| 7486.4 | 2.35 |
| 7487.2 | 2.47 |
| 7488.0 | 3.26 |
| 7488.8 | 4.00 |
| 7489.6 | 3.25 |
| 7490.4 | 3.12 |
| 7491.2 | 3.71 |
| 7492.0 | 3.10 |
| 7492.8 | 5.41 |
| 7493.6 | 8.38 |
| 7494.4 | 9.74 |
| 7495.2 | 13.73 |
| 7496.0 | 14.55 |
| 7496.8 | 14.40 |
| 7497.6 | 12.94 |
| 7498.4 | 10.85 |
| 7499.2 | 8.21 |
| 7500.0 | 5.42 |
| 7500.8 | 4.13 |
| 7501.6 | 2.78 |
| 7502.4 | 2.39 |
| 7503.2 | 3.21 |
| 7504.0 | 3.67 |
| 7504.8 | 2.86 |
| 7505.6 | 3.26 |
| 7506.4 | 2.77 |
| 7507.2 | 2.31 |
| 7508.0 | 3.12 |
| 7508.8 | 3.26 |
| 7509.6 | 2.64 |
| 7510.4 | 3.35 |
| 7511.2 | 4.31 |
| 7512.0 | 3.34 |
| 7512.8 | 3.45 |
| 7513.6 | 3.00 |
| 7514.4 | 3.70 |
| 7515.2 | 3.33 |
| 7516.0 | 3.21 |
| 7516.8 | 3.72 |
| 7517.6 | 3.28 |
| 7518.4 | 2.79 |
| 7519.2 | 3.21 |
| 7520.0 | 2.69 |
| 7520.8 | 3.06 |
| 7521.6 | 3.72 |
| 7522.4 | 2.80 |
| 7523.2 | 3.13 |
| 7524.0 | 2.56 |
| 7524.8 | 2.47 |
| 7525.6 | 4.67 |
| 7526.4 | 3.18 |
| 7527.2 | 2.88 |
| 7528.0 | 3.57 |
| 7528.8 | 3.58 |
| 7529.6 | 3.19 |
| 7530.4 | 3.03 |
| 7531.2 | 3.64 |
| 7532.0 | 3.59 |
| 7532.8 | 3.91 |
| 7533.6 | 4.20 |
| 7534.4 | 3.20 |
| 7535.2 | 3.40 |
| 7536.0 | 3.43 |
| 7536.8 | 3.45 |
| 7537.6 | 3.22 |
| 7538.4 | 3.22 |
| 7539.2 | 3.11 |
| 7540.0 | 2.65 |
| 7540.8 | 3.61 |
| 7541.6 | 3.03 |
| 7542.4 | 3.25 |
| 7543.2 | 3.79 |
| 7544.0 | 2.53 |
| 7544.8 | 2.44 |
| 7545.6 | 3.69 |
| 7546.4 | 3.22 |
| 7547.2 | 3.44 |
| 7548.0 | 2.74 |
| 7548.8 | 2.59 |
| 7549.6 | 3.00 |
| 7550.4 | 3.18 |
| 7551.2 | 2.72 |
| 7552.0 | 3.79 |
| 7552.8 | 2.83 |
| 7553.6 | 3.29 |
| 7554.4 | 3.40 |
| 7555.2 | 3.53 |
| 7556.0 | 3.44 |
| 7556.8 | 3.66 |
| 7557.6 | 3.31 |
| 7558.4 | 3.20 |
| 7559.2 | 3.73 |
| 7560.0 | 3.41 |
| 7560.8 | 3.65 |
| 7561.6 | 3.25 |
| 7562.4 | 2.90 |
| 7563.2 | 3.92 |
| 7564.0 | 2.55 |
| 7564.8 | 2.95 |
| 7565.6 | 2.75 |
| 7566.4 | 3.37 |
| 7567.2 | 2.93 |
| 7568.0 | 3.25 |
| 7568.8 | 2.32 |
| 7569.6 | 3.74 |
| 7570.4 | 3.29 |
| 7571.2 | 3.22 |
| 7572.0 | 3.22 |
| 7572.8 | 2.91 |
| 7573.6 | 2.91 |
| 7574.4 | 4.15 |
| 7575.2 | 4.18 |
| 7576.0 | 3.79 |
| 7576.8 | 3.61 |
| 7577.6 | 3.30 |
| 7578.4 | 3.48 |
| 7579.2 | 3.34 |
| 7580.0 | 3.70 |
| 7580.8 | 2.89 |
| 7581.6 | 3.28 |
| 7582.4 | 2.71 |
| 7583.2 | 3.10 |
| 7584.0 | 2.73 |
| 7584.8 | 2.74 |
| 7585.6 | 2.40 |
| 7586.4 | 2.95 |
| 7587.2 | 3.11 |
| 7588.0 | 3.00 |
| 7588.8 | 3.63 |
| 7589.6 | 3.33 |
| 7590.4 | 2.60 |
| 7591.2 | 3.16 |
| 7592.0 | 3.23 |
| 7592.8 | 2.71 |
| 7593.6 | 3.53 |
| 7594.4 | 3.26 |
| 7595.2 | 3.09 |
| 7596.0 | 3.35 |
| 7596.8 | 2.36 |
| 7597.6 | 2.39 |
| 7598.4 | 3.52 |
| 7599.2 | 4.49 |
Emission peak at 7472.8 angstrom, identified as H-alpha 6563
